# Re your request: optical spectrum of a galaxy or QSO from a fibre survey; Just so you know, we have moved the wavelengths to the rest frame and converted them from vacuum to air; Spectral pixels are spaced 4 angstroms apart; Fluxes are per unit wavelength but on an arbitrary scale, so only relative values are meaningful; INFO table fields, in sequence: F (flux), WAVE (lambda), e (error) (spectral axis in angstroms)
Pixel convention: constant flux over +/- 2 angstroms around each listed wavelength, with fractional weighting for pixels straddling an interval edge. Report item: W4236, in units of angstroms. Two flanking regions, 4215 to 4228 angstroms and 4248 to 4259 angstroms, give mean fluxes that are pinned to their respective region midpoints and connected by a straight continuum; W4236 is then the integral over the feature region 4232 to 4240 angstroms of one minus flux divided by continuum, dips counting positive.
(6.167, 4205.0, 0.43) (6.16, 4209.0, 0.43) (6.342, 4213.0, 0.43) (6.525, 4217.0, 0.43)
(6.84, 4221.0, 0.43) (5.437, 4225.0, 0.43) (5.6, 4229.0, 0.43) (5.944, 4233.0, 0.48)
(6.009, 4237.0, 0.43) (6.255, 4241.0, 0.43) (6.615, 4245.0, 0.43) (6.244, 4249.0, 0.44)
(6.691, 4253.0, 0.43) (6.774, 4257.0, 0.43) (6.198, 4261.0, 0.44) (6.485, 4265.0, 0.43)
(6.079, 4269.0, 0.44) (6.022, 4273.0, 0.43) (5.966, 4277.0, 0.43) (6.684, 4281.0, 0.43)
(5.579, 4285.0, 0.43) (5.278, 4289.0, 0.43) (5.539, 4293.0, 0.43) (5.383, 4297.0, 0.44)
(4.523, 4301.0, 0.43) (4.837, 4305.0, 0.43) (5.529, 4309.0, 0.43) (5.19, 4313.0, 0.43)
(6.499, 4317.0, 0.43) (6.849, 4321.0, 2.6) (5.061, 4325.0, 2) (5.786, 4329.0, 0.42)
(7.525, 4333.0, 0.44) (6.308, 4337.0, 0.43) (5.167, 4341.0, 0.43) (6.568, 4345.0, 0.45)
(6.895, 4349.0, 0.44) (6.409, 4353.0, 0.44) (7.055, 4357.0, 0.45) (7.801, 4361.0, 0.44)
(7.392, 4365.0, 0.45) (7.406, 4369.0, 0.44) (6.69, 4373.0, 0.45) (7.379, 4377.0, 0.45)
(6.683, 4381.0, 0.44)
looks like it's 0.47 angstroms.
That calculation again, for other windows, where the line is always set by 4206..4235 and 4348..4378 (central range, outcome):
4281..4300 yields 3.1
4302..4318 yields 3.2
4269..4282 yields 0.7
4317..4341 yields 2.3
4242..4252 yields -0.2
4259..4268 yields 0.2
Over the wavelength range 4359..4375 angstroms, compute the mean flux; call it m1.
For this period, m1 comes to 7.32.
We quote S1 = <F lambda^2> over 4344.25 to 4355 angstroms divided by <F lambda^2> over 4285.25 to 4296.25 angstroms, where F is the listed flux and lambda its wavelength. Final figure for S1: 1.25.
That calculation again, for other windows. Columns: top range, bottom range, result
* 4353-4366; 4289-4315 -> 1.44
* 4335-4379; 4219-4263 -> 1.16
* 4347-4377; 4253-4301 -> 1.24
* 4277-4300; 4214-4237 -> 0.96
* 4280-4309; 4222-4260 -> 0.89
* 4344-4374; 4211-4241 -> 1.23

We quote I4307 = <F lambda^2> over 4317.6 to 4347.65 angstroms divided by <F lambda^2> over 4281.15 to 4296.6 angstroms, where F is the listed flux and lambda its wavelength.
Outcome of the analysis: 1.13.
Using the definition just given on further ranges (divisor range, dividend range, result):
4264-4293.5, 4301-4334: 0.99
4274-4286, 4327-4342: 1.05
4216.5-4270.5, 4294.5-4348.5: 0.96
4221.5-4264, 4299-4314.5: 0.83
